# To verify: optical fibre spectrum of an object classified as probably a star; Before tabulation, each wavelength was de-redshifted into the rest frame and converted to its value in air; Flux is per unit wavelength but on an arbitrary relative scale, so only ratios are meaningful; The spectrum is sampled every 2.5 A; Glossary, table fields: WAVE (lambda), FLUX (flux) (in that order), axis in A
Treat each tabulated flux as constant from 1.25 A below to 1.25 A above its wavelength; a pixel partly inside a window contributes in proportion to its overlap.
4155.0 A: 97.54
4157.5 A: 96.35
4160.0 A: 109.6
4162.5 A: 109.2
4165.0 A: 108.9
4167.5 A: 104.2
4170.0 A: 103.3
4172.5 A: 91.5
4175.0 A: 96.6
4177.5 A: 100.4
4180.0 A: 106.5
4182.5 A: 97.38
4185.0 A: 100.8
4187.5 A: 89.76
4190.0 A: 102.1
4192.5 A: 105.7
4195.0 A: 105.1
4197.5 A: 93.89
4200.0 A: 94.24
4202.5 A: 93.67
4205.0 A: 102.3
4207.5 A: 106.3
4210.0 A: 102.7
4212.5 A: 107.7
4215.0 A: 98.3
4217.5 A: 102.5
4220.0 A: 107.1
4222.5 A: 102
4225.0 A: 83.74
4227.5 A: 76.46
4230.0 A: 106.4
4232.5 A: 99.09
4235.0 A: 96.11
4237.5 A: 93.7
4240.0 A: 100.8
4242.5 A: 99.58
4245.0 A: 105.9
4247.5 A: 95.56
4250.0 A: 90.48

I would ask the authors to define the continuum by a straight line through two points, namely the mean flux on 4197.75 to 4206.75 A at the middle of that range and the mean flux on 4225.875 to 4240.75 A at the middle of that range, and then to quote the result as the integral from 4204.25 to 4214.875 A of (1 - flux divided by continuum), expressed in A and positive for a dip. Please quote -0.8 A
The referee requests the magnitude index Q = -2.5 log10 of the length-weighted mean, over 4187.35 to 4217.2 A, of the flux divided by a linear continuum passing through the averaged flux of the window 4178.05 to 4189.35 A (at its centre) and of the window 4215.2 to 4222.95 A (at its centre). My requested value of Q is 0.01 mag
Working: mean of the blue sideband 98.9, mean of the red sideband 103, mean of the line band 101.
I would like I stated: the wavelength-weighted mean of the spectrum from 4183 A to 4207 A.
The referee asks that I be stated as 98.8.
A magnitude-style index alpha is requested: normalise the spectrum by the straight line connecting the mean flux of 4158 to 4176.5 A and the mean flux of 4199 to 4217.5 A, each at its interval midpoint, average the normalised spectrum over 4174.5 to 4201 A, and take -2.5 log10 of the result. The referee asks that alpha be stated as 0.03 mag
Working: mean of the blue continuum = 103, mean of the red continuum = 101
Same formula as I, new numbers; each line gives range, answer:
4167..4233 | 99.2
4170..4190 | 98.2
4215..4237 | 96.7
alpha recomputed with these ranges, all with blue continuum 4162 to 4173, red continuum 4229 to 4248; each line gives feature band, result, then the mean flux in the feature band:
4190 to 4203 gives 0.033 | 99.1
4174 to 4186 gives 0.029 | 100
